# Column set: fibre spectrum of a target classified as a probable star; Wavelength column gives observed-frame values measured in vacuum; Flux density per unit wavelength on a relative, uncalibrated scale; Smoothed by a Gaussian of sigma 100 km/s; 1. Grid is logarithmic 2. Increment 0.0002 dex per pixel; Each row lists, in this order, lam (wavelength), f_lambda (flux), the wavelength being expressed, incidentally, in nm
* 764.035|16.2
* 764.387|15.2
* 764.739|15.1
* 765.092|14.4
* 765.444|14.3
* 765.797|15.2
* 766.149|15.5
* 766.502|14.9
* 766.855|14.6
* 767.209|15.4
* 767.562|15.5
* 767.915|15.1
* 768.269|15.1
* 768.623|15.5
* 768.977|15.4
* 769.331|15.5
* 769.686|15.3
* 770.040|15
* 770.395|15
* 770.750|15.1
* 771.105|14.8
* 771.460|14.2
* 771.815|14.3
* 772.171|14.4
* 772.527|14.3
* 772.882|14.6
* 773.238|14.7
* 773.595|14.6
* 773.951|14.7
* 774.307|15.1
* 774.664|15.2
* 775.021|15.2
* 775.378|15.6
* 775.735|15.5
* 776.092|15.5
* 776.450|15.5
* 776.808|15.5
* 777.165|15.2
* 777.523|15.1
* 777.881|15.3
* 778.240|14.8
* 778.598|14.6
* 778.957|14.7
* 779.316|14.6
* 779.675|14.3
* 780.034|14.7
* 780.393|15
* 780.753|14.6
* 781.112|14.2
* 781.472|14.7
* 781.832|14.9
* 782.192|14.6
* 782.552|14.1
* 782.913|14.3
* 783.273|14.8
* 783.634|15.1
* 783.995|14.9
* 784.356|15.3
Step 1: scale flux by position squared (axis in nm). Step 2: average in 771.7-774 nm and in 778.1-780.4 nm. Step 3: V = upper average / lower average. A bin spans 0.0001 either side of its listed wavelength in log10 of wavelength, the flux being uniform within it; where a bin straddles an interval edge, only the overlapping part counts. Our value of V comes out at 1.0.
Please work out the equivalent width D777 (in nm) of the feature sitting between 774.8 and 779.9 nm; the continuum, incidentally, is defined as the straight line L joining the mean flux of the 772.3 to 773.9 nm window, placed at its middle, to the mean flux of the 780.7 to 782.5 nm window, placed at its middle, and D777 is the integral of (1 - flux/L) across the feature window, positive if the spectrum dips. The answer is -0.19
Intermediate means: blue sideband 14.6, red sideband 14.6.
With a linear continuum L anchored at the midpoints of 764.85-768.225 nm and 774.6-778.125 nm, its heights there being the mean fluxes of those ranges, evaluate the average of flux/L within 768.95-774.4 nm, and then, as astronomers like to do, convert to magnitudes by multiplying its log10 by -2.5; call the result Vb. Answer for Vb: 0.028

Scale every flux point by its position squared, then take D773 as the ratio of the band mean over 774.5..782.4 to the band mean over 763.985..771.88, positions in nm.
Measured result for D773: 1.0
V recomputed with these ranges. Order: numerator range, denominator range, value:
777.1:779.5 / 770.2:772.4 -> 1.04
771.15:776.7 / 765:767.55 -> 1.02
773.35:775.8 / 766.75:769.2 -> 1.01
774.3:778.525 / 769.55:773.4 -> 1.05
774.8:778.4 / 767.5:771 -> 1.03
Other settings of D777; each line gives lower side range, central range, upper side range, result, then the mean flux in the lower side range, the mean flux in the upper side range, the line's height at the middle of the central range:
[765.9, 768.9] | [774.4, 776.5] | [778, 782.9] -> -0.08 nm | 15.2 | 14.6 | 14.8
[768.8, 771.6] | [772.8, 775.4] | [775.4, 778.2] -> 0.05 nm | 15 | 15.4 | 15.2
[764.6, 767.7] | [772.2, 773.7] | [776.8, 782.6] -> 0.03 nm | 15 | 14.8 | 14.9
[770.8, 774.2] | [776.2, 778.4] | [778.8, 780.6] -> -0.09 nm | 14.5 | 14.7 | 14.6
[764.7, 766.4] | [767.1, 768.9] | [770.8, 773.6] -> -0.07 nm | 14.9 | 14.5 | 14.7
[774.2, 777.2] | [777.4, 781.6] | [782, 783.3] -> 0.04 nm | 15.4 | 14.4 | 14.9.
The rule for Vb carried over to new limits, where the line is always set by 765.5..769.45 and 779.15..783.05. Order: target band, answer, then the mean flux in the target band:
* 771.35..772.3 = 0.05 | 14.3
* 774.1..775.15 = -0.02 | 15.2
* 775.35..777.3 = -0.05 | 15.5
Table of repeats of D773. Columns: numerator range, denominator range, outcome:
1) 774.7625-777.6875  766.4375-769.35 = 1.03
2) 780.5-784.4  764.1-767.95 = 1.02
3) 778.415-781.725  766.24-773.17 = 1.00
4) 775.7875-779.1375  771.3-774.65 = 1.05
